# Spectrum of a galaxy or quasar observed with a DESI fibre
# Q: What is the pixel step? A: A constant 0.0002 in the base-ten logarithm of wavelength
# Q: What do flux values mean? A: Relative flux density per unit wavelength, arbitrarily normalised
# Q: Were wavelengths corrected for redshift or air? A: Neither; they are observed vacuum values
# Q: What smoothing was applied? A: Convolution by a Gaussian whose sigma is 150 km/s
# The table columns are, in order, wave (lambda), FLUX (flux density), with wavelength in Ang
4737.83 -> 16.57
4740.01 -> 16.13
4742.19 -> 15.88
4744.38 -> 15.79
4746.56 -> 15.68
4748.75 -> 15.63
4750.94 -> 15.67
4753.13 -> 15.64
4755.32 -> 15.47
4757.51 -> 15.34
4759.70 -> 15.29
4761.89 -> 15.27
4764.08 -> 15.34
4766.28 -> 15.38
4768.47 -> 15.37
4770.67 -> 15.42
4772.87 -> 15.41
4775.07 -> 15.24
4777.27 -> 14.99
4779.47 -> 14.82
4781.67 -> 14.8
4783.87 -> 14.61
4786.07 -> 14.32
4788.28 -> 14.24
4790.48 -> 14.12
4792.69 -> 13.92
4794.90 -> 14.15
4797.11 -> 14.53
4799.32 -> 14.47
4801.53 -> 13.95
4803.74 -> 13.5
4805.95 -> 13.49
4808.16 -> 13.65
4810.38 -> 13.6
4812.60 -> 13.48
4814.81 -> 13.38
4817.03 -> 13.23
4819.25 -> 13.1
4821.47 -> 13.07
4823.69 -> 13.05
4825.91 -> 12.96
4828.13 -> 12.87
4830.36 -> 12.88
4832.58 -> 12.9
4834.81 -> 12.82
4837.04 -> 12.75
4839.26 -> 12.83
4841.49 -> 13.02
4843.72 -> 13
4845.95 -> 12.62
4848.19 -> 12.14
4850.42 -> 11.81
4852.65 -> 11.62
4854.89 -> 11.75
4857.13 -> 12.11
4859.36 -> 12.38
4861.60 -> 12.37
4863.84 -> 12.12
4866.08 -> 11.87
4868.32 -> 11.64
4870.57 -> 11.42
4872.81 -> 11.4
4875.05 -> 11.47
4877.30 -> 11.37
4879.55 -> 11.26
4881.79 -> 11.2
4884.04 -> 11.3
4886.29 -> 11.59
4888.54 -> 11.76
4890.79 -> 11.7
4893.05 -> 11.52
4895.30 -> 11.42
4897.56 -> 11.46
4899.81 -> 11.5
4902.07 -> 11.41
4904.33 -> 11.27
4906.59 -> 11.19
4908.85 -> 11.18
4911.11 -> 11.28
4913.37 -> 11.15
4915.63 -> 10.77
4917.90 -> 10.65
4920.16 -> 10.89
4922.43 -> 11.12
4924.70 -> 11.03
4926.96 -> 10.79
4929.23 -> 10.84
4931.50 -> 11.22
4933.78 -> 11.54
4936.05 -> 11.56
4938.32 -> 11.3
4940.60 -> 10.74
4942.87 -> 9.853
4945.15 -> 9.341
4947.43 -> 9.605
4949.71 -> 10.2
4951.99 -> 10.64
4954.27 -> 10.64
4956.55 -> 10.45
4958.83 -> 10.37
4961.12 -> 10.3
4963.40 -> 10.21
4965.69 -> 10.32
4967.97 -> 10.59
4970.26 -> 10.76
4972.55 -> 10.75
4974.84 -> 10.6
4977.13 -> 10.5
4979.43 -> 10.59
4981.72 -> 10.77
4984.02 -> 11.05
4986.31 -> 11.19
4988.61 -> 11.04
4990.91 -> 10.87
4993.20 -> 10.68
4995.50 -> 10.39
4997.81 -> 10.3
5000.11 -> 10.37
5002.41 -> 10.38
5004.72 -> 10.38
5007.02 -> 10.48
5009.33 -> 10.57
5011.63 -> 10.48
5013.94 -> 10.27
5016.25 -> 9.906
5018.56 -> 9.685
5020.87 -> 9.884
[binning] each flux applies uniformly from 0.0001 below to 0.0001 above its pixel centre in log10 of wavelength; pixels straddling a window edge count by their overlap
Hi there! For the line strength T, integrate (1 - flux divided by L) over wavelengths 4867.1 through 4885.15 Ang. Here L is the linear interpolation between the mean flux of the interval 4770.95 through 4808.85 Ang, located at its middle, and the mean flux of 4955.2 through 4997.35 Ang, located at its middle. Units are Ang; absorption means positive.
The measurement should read 1.8 Ang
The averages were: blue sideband 14.4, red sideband 10.6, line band 11.4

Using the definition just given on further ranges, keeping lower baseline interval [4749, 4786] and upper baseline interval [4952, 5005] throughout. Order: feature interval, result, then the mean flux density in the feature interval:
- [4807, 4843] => 2.2 Ang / 13.1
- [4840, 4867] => 2.2 Ang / 12.2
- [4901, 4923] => 1.8 Ang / 11.1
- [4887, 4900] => 0.9 Ang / 11.6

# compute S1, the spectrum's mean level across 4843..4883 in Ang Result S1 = 11.8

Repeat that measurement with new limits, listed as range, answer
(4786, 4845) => 13.4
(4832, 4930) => 11.7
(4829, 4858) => 12.5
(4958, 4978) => 10.5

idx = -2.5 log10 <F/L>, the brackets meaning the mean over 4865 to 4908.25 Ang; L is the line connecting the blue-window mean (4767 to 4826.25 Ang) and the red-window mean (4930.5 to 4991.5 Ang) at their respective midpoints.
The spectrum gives 0.07 mag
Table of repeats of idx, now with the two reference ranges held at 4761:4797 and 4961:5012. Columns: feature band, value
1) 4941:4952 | 0.15 mag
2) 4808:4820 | 0.06 mag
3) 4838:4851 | 0.07 mag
